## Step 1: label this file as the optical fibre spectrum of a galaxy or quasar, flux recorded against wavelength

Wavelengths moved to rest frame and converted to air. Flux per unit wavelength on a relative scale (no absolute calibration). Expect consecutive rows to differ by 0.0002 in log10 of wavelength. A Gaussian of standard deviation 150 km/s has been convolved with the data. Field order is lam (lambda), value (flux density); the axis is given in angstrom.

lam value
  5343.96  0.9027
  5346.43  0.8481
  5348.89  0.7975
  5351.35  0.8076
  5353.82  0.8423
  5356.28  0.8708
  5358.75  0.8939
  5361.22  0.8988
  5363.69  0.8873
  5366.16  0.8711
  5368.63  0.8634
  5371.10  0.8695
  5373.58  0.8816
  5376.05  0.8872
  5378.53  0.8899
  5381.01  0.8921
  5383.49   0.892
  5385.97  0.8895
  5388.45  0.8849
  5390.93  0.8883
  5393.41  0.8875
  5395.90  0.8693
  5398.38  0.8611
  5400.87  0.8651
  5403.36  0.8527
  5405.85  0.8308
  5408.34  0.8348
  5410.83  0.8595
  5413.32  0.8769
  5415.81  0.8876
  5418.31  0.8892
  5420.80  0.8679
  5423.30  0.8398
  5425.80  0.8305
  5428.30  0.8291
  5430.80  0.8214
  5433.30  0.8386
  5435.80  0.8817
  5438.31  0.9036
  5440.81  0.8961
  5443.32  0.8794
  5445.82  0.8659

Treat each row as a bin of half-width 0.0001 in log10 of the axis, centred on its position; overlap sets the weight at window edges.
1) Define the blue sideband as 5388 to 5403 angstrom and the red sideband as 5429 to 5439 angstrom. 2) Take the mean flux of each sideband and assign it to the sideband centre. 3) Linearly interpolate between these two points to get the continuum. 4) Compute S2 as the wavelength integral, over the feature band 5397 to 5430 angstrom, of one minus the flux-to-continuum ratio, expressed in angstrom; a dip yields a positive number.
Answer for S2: 0.4 angstrom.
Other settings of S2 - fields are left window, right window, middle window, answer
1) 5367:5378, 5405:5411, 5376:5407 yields -0.7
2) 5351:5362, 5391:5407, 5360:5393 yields -0.8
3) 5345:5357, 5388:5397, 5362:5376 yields -0.4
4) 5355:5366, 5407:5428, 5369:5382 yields -0.1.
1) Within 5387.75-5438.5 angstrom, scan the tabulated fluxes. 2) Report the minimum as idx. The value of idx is 0.8214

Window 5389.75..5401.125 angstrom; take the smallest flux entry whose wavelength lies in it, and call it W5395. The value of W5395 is 0.8611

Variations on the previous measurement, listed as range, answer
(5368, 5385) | 0.8634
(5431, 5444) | 0.8386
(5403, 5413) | 0.8308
